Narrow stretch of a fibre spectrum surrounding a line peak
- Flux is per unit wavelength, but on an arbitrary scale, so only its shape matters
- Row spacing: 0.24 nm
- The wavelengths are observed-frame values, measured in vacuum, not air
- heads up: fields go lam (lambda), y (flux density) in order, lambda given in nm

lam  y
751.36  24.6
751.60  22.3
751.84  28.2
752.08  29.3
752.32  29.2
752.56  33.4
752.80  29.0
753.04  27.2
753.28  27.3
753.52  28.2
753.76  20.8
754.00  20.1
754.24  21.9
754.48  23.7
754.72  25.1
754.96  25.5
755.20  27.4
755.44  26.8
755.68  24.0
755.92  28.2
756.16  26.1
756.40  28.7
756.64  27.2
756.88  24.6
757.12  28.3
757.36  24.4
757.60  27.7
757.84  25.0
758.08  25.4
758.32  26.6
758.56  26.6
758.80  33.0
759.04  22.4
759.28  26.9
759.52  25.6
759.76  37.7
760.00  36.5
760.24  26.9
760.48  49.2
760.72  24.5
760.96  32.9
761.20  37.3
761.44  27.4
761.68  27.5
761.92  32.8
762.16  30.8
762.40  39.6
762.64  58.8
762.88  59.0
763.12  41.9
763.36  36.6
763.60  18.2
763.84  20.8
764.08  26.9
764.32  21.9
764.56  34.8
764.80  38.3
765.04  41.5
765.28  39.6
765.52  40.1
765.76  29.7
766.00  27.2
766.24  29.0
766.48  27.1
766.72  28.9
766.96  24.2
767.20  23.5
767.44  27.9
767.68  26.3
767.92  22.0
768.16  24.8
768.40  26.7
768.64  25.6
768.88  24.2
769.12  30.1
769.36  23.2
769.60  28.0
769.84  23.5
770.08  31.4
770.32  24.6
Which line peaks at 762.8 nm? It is H-alpha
